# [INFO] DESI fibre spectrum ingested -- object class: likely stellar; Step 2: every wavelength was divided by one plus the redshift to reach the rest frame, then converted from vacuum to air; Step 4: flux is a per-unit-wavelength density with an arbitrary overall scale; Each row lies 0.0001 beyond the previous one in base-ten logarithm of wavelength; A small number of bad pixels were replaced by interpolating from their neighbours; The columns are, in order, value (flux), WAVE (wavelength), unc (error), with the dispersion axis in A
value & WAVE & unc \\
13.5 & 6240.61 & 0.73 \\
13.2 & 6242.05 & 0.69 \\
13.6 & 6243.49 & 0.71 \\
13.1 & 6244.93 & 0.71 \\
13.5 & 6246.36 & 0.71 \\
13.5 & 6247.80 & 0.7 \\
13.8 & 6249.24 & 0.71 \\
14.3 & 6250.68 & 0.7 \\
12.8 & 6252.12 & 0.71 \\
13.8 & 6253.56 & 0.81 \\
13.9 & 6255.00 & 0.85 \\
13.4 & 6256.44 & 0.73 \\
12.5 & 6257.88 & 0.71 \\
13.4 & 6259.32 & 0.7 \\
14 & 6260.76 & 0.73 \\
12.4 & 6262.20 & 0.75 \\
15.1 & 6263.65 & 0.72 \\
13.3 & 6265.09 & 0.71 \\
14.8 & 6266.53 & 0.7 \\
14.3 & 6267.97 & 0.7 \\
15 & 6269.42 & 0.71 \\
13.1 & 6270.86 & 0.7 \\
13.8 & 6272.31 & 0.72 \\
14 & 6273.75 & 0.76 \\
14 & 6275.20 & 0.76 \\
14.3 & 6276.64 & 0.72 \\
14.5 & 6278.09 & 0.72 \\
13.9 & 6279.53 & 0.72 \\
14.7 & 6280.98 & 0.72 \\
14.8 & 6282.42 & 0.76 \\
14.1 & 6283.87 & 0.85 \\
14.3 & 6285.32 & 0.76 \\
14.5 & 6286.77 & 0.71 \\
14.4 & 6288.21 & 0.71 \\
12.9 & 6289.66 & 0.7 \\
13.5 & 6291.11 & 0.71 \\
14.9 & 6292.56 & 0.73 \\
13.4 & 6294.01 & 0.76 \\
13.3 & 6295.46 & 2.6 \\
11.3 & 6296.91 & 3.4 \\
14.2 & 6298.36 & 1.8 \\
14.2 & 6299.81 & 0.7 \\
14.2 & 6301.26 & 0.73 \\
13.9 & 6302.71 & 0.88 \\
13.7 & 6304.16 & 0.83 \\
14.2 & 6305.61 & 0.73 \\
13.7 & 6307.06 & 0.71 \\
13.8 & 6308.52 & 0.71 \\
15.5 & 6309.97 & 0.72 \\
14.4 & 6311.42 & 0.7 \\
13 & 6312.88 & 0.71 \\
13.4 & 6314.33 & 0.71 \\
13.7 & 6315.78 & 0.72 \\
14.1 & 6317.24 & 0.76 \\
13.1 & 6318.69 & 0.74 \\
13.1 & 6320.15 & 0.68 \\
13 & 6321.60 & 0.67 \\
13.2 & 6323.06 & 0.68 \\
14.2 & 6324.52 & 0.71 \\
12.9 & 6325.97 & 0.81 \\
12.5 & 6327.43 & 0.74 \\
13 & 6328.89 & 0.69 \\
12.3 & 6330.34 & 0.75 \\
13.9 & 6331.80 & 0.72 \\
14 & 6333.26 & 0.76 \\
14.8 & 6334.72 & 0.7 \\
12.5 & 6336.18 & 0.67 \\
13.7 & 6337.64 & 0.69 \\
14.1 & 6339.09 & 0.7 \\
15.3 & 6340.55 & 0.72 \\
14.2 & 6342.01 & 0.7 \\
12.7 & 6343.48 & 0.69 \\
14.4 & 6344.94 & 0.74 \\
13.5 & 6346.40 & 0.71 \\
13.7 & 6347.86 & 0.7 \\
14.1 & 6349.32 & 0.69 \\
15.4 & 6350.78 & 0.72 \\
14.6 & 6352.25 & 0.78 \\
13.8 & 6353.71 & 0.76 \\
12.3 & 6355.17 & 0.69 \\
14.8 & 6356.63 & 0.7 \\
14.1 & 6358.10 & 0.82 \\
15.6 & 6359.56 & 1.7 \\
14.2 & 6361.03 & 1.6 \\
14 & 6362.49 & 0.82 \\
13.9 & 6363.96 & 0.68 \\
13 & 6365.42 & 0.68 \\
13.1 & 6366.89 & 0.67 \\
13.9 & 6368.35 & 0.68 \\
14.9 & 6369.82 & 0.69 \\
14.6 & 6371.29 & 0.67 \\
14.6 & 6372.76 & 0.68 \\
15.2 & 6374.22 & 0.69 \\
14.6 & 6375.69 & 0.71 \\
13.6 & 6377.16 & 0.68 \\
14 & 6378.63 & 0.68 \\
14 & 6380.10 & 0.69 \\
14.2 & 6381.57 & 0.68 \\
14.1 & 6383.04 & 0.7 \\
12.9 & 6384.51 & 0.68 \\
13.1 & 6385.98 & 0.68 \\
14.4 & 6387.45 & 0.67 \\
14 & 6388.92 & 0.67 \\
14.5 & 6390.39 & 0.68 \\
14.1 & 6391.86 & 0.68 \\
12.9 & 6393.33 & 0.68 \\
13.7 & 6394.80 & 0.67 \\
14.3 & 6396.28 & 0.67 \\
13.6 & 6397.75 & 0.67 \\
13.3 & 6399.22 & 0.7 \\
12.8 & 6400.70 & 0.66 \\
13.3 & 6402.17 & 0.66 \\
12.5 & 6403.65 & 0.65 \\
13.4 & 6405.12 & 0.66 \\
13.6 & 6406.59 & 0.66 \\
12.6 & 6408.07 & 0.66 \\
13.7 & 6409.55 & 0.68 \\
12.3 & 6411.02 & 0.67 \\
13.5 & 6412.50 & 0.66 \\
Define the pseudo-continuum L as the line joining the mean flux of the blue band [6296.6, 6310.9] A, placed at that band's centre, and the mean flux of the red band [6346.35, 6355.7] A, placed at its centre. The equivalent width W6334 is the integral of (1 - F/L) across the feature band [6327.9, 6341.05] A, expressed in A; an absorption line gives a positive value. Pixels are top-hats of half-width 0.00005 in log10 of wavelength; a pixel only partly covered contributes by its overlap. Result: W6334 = 0.3 A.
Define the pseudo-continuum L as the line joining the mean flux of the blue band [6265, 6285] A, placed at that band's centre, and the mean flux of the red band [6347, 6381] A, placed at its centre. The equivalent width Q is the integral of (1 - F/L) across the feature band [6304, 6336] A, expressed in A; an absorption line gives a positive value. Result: 1.4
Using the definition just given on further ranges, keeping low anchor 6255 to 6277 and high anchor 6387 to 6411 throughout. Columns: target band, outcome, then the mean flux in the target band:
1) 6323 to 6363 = -0.7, 13.9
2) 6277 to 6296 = -0.5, 14.1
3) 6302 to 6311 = -0.3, 14.1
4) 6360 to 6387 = -0.9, 14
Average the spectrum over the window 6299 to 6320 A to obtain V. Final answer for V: 13.9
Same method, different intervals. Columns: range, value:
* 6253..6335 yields 13.8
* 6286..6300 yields 13.6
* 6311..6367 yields 13.7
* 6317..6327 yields 13.3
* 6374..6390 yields 14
